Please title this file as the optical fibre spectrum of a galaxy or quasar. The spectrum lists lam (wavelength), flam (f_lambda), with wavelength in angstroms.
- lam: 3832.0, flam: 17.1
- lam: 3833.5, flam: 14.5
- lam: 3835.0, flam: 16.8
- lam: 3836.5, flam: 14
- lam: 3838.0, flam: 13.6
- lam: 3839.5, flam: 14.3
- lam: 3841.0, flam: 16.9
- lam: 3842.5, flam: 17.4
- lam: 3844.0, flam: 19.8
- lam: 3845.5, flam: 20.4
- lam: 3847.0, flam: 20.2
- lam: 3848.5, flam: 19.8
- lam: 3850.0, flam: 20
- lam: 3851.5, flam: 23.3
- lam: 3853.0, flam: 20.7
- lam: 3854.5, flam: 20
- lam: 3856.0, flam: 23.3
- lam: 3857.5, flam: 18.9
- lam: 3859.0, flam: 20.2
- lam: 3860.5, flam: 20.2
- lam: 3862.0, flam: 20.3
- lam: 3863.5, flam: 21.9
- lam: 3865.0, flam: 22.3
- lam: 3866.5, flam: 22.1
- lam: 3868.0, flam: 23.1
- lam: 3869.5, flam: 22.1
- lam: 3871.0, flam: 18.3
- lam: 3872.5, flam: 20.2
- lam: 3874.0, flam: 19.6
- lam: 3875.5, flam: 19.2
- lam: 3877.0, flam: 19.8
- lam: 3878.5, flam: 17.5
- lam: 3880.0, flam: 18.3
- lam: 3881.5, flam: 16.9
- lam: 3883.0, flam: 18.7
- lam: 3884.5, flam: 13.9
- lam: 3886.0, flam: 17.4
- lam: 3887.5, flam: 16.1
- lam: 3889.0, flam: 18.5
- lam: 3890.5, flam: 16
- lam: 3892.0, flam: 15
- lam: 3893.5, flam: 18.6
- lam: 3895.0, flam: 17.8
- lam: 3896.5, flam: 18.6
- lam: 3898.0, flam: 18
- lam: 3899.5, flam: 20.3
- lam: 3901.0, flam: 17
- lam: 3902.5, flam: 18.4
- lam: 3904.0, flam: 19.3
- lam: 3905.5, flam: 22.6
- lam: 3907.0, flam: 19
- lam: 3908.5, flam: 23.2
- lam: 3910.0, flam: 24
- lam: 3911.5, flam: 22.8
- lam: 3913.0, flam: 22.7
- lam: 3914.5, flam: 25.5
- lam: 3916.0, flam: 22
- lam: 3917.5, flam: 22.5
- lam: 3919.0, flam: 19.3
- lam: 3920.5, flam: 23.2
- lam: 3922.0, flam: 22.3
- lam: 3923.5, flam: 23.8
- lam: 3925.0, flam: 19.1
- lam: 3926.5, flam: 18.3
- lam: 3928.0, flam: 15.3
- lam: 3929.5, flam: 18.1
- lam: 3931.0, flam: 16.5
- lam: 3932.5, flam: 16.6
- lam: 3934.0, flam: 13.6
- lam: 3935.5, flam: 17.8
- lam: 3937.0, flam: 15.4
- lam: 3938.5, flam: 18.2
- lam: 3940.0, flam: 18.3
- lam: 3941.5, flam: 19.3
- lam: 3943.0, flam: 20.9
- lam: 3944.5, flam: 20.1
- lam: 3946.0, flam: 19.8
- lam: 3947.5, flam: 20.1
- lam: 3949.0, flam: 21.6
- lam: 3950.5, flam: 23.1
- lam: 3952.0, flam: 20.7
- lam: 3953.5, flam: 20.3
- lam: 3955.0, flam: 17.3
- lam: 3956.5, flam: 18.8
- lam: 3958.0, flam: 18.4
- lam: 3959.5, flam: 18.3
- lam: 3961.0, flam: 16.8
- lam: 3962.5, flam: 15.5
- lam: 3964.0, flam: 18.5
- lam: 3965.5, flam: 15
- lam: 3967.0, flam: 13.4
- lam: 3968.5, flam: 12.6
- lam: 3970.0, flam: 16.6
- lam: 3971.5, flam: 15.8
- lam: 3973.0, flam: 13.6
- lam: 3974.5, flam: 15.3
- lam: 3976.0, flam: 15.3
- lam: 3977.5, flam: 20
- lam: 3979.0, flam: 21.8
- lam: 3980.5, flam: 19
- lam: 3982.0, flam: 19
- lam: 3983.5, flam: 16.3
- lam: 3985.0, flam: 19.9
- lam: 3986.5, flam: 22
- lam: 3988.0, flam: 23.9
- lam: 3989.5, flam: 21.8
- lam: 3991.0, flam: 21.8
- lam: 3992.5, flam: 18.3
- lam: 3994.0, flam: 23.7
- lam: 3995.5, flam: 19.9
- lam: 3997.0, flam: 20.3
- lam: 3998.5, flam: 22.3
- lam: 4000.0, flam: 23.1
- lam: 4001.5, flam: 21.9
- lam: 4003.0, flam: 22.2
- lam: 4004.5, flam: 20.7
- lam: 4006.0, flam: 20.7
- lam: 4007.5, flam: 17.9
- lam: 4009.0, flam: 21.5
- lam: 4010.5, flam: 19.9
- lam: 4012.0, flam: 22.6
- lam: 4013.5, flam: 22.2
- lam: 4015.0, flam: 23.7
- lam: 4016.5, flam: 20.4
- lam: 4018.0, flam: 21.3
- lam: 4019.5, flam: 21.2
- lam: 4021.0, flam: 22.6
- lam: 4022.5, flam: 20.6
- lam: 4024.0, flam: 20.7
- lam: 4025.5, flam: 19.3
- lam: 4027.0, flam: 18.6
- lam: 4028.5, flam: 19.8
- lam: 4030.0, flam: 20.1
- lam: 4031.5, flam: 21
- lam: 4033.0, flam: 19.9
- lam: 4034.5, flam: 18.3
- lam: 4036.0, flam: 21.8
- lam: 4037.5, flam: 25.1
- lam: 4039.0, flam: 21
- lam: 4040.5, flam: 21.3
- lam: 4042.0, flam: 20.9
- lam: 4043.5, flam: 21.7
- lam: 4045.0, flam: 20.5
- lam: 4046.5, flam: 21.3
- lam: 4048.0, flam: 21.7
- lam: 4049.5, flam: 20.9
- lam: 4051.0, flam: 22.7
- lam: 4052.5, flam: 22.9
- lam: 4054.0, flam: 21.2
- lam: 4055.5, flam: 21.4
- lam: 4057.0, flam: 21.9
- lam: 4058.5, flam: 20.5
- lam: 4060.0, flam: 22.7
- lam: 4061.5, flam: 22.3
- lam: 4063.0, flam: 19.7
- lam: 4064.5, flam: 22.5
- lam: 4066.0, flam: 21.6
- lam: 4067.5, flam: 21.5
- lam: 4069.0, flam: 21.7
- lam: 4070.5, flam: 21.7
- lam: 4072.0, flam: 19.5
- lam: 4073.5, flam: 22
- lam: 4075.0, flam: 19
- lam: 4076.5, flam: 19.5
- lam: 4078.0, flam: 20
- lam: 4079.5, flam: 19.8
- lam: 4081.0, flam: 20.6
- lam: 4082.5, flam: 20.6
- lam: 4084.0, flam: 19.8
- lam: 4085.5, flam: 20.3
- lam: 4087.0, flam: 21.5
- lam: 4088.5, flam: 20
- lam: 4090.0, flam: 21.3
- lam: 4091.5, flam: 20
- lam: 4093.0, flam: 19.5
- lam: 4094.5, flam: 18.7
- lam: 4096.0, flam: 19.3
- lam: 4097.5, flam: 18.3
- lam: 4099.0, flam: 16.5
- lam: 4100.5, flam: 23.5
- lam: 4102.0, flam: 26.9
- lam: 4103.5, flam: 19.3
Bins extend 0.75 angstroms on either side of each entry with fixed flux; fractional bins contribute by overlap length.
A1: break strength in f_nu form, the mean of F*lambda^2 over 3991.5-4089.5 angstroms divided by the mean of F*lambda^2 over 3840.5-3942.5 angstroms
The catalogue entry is 1.2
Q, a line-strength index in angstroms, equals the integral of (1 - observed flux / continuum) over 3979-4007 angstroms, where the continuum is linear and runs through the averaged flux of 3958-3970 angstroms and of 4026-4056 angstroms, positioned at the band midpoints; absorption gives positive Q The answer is -4.77 angstroms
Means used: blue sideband 16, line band 20.9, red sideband 21.1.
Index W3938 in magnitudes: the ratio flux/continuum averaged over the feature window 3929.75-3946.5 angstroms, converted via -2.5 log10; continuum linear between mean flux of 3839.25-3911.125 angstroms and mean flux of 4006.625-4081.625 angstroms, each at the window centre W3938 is 0.126 mag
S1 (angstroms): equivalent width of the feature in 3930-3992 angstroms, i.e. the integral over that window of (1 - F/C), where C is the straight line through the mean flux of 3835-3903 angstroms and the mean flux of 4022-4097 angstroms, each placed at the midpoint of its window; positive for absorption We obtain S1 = 4.8 angstroms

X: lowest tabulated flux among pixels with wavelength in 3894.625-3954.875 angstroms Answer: 13.6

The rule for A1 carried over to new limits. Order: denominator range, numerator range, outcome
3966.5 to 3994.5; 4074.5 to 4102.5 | 1.16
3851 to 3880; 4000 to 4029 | 1.10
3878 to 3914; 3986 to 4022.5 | 1.20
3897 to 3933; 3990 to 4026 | 1.09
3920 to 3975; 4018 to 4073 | 1.23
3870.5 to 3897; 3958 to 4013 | 1.13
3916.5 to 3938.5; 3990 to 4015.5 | 1.18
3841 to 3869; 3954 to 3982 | 0.86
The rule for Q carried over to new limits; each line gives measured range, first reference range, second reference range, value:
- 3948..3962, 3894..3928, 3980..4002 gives 0.9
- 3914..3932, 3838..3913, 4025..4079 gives -0.5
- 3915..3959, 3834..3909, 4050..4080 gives 0.8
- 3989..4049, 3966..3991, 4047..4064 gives -3.7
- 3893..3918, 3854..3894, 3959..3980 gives -3.4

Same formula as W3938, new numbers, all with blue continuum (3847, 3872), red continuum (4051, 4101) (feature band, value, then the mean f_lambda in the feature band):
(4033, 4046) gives -0.027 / 21.2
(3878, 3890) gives 0.219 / 17.1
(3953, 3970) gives 0.237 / 16.7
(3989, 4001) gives -0.032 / 21.4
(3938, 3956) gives 0.047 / 20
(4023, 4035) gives 0.052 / 19.8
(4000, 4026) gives -0.024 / 21.2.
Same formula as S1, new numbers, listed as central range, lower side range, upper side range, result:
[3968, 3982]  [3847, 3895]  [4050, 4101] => 2.2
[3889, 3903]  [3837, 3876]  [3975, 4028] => 1.6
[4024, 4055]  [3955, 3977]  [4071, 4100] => -4.4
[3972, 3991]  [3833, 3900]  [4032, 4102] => 0.9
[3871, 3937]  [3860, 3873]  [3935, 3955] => 4.3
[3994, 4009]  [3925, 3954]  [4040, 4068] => -0.7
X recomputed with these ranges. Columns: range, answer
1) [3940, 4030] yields 12.6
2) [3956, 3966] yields 15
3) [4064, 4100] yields 16.5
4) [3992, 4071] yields 17.9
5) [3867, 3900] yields 13.9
